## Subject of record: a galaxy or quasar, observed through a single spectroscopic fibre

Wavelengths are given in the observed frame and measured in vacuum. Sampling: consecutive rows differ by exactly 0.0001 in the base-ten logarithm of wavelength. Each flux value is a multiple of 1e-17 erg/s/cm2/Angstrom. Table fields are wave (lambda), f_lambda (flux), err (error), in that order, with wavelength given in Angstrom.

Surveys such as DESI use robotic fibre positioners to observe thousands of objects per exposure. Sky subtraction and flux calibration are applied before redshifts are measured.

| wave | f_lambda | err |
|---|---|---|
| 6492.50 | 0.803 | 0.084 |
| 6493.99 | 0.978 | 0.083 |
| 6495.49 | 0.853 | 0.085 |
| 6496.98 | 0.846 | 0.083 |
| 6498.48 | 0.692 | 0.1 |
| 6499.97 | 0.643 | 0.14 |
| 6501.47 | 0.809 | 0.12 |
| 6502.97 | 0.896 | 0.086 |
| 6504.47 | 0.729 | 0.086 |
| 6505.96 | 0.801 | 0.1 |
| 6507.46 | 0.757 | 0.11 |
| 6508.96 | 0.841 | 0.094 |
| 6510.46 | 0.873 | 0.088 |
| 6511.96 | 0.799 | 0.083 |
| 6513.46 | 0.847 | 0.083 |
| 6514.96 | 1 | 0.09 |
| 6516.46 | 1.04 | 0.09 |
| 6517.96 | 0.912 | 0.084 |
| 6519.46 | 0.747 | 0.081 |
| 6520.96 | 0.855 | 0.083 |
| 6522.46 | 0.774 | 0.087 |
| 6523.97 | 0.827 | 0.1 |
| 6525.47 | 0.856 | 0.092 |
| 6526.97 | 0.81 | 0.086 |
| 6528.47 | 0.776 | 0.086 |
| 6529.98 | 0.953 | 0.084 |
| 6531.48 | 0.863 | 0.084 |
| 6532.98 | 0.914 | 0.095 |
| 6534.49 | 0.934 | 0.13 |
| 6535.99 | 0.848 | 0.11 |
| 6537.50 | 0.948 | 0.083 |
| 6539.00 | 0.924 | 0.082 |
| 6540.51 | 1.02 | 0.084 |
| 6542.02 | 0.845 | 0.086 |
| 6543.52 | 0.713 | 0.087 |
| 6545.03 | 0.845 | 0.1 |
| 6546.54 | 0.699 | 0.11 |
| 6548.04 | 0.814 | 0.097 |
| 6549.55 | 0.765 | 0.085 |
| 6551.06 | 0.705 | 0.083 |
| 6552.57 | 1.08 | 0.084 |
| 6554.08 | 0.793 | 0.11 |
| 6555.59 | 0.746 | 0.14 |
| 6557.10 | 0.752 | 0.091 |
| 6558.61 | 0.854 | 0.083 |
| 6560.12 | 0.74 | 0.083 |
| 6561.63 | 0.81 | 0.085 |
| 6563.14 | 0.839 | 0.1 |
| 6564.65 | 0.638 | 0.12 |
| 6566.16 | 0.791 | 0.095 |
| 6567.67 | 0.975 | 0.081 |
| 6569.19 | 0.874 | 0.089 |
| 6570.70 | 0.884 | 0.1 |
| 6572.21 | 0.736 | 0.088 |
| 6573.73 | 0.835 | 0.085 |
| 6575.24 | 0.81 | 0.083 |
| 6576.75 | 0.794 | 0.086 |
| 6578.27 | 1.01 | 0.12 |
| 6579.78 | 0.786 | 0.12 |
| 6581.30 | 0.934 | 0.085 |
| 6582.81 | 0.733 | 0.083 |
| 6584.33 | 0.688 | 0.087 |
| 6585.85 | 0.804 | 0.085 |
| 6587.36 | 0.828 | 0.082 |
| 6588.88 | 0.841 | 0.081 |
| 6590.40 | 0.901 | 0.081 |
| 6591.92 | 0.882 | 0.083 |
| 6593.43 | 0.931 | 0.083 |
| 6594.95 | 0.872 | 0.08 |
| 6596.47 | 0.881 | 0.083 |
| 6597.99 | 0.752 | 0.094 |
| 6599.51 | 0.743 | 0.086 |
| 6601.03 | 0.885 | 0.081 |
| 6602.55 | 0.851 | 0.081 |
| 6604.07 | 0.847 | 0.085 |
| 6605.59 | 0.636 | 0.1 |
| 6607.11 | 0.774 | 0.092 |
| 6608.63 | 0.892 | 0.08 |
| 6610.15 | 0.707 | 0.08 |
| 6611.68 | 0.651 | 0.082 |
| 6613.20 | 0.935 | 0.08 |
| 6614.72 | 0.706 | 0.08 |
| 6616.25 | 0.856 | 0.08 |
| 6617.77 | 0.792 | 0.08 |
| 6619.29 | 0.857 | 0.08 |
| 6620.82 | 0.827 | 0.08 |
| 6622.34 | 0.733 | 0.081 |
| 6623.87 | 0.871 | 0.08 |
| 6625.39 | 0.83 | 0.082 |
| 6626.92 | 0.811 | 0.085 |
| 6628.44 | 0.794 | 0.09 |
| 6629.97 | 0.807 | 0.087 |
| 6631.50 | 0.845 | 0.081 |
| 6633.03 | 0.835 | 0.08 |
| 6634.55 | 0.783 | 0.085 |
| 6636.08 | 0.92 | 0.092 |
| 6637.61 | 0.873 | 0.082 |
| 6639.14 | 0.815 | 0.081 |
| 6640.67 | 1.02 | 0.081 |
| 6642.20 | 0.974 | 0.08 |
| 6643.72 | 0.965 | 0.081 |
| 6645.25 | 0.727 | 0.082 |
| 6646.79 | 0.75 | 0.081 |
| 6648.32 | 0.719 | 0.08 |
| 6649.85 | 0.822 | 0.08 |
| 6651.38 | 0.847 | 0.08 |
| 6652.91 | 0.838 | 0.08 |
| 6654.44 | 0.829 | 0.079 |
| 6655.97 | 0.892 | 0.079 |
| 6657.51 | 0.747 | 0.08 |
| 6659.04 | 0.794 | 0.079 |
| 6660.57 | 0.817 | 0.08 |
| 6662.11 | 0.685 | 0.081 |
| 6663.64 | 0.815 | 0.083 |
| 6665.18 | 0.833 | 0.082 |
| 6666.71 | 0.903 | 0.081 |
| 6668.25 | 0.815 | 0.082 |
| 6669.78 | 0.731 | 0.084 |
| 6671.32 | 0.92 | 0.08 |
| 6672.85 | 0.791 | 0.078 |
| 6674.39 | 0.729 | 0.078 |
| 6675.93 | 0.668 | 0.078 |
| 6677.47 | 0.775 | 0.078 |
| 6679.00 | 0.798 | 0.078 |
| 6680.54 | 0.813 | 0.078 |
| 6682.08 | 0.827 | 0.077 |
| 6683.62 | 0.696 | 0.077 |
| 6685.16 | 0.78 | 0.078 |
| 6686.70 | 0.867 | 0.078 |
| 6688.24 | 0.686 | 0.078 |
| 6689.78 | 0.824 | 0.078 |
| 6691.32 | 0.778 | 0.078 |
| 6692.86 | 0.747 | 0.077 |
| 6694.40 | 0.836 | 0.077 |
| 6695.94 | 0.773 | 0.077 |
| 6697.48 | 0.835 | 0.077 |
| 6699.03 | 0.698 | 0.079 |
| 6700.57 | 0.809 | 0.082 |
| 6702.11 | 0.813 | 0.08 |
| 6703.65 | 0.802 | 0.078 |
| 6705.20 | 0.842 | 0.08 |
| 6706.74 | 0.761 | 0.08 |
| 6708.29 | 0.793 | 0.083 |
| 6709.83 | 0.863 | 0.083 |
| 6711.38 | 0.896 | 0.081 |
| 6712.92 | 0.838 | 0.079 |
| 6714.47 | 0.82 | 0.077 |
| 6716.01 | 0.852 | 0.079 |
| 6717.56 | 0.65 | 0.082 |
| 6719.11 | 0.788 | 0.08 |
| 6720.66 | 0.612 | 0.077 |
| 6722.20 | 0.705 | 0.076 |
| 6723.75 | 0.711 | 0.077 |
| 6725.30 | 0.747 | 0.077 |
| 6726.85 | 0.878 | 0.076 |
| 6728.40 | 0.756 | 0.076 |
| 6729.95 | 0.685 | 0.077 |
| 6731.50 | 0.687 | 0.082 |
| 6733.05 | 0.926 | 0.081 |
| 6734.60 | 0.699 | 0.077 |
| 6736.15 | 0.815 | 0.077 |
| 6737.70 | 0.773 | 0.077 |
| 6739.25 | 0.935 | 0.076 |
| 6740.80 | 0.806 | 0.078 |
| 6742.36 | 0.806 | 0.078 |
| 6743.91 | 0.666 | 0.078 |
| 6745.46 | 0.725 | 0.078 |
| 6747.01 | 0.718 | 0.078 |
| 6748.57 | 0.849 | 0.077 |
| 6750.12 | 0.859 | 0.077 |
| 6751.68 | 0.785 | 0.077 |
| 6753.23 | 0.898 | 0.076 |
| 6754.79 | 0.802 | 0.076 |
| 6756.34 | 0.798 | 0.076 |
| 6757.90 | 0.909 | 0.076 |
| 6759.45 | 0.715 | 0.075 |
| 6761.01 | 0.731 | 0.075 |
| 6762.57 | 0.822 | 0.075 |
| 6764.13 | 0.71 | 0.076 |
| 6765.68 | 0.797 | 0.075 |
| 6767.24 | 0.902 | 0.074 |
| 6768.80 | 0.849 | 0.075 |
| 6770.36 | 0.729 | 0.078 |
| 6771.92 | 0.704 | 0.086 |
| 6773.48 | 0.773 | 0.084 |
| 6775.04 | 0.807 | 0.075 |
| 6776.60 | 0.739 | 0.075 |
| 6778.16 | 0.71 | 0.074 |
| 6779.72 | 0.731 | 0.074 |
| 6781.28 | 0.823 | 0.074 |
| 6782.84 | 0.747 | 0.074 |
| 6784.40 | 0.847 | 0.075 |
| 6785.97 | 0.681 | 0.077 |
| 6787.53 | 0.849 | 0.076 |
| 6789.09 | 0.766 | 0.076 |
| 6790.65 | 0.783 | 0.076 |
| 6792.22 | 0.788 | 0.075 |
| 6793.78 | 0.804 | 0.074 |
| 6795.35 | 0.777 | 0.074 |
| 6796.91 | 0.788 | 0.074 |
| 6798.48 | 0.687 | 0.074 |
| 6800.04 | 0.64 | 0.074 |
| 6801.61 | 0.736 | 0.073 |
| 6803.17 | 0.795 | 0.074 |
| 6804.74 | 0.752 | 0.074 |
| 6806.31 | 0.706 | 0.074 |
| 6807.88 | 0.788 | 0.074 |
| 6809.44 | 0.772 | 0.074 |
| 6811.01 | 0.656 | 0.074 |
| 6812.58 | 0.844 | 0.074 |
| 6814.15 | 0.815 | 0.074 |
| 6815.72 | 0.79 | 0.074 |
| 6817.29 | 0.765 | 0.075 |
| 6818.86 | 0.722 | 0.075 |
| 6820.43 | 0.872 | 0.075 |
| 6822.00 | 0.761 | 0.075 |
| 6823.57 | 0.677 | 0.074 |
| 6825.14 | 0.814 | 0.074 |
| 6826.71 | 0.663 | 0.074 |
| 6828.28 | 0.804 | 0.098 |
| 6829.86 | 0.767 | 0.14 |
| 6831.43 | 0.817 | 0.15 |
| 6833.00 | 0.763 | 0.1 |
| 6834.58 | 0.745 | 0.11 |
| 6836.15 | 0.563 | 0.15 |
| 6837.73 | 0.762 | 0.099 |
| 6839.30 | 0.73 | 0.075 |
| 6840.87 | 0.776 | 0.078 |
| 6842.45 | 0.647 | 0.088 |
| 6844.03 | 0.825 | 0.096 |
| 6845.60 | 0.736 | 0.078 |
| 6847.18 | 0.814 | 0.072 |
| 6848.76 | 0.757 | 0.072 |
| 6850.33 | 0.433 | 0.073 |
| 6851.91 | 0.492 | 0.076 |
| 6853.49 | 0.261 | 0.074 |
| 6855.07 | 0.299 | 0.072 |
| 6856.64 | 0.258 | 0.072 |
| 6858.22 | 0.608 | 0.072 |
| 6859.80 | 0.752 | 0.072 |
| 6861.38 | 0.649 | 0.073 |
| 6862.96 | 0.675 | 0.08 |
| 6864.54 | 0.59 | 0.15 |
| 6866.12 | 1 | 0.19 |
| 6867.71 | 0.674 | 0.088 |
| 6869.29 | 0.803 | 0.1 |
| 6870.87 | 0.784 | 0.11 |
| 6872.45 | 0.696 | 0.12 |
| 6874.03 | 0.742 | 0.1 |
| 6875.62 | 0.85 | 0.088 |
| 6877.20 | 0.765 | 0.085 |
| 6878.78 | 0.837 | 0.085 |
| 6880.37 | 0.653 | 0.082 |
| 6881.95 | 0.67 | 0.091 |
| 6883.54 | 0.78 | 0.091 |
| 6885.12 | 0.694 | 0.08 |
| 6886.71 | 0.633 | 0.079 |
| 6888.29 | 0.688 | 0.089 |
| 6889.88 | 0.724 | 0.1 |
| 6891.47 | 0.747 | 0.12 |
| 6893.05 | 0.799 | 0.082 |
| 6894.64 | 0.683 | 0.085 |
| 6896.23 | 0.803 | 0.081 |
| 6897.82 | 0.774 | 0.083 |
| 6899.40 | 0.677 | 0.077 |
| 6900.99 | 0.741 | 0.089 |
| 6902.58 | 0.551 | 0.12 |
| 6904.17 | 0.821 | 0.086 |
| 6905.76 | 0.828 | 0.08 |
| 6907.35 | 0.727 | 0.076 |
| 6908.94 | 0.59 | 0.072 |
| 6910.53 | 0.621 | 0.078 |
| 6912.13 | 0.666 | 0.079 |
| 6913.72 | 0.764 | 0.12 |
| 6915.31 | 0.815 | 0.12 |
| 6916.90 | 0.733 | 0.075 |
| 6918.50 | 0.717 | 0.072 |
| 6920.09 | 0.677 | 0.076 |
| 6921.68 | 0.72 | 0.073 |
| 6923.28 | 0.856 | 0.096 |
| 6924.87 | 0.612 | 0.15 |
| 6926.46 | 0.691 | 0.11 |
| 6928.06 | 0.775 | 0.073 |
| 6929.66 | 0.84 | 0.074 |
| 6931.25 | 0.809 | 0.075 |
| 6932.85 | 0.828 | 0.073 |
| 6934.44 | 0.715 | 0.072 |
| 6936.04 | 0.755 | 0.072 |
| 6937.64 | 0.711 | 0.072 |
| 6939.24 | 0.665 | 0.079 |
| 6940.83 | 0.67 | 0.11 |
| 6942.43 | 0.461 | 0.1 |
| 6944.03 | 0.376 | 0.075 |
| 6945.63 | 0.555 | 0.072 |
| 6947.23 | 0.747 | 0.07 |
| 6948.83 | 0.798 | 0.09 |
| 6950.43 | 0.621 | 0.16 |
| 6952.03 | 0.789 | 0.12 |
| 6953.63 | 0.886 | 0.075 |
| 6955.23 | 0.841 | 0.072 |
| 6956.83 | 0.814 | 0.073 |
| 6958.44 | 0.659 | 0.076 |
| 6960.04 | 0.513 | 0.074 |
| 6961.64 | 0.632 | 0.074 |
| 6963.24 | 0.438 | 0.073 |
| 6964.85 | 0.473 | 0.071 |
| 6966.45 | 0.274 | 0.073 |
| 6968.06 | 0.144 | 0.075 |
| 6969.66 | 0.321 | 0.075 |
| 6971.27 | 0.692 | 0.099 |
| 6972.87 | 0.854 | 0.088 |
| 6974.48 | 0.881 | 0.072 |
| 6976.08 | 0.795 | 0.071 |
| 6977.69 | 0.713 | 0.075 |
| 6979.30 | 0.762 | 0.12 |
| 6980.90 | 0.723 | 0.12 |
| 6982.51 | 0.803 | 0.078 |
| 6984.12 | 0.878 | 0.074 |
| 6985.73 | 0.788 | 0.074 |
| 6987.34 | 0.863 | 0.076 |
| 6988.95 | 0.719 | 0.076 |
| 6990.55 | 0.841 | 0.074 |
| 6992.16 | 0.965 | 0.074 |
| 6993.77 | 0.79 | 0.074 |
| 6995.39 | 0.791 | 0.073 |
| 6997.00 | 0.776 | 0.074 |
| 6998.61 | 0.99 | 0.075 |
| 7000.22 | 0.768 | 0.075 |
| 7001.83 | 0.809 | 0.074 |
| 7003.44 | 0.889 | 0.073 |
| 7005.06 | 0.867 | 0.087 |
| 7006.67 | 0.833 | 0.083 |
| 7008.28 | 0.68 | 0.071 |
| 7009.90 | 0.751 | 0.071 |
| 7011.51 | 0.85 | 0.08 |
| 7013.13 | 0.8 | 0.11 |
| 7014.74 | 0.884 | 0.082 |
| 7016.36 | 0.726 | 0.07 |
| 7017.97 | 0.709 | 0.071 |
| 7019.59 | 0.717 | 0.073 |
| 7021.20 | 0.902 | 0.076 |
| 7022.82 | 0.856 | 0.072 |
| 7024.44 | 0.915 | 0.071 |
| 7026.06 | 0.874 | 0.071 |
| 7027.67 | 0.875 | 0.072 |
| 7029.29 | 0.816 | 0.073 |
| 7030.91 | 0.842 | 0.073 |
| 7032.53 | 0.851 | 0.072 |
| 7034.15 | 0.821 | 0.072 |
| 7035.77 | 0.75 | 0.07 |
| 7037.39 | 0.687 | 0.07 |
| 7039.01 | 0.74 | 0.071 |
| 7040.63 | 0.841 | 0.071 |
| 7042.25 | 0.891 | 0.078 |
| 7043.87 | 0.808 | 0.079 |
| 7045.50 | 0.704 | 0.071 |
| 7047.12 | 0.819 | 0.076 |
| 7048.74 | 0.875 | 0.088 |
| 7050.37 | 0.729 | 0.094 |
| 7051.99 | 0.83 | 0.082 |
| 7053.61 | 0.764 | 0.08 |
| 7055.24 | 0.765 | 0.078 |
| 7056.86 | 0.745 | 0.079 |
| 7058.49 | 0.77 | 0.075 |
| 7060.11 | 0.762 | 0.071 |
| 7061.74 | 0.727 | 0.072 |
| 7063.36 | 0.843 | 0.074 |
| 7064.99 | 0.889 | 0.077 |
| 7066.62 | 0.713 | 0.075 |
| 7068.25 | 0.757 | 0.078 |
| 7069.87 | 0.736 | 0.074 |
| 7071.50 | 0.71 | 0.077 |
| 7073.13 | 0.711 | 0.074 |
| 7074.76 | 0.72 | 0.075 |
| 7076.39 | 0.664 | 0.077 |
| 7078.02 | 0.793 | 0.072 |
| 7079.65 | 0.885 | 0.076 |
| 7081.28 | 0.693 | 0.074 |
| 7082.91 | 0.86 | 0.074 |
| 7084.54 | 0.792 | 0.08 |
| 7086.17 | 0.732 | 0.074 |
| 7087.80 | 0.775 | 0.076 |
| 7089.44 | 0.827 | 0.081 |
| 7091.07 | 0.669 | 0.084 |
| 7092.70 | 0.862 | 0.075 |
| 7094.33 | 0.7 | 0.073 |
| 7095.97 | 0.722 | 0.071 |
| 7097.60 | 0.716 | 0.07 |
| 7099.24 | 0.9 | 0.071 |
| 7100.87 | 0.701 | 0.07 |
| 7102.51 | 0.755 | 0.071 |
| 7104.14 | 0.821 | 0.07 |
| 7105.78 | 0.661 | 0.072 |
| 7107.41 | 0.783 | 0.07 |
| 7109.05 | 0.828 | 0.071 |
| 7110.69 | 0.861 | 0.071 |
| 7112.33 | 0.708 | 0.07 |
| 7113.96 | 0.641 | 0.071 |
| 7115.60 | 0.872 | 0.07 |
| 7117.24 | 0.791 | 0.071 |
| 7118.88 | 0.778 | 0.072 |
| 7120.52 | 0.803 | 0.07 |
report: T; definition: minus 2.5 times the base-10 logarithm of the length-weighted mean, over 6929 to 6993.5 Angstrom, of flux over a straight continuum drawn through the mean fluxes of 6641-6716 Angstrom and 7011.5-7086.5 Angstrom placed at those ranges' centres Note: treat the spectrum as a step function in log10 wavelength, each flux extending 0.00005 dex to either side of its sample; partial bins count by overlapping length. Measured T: 0.15 mag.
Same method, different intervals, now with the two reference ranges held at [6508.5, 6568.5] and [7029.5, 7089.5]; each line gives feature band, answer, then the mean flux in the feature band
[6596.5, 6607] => 0.059 mag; 0.792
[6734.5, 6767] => 0.030 mag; 0.795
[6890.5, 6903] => 0.102 mag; 0.727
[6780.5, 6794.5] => 0.034 mag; 0.788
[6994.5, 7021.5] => -0.029 mag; 0.807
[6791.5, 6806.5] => 0.087 mag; 0.749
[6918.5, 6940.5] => 0.077 mag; 0.74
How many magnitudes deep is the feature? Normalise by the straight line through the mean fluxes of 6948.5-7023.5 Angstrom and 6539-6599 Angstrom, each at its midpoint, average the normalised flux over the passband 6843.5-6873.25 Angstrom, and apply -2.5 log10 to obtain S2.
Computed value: 0.204 mag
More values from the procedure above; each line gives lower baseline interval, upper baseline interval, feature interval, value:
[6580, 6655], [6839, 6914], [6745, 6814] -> -0.051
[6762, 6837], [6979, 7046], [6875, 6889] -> 0.077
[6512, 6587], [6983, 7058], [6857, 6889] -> 0.141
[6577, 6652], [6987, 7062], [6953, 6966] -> 0.251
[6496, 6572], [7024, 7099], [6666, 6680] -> 0.037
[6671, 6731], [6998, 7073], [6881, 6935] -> 0.091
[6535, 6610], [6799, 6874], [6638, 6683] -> -0.041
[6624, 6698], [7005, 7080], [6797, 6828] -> 0.072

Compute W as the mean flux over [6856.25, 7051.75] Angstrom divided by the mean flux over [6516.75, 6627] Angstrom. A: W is 0.89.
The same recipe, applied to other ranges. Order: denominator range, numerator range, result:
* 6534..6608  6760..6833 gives 0.93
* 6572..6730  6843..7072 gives 0.90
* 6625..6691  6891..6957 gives 0.88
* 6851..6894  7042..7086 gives 1.15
